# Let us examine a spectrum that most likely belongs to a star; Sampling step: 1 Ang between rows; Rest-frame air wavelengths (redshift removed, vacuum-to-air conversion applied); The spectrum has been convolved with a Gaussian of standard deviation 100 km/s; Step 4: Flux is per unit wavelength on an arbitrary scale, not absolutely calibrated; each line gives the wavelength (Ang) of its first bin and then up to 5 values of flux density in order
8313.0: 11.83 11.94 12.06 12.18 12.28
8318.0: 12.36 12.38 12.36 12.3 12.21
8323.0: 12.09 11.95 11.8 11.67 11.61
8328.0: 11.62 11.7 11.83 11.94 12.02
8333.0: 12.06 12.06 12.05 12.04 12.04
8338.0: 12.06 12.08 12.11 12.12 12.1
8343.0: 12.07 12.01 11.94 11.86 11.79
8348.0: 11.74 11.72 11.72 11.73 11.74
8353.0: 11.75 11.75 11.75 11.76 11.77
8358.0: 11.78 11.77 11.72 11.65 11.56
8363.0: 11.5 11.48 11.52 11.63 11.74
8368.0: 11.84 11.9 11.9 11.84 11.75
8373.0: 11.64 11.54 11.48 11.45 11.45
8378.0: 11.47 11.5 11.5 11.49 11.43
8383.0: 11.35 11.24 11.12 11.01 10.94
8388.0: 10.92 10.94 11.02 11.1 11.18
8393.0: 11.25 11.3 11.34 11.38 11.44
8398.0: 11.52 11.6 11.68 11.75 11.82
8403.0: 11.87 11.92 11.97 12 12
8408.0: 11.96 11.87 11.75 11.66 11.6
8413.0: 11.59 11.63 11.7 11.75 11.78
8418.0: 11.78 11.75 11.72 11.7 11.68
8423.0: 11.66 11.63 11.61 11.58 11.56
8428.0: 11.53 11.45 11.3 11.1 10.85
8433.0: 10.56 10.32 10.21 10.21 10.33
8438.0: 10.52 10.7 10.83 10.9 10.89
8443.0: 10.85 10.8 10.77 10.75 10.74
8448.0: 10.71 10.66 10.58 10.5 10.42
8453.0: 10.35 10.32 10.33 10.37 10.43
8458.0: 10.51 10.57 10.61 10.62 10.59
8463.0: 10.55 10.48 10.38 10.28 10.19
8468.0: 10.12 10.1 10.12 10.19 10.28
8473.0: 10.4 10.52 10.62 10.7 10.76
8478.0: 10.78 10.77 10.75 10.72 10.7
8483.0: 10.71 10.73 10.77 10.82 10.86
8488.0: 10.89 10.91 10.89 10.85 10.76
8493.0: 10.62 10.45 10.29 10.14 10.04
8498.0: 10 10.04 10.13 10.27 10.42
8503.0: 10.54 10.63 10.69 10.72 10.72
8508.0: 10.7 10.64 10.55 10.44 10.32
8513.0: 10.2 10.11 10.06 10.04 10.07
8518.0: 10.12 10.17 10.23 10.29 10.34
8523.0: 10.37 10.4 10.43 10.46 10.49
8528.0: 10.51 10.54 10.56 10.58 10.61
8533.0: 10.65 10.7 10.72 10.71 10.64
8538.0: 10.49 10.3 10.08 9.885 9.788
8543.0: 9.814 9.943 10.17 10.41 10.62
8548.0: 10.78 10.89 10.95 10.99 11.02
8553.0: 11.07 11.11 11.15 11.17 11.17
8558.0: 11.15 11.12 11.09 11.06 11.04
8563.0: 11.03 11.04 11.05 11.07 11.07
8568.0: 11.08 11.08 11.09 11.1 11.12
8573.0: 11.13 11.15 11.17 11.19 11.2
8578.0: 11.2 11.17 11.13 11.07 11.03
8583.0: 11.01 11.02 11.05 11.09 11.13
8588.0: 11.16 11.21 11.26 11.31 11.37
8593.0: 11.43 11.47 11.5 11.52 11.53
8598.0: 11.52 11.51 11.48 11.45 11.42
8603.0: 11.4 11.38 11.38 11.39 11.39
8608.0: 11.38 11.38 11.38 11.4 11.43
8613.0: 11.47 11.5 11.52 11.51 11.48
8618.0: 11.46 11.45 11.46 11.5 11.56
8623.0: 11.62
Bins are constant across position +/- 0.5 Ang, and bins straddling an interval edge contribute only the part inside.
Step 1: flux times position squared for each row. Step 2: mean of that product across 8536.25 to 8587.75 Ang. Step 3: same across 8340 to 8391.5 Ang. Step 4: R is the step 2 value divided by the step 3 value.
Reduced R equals 0.98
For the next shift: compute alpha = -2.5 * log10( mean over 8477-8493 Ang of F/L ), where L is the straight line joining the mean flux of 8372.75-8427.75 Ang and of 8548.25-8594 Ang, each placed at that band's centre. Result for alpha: 0.05 mag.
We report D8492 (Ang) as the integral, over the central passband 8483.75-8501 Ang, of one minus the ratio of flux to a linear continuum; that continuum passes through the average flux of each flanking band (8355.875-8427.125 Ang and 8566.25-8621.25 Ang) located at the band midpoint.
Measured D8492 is 1.4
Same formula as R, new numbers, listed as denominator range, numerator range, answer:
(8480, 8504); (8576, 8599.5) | 1.09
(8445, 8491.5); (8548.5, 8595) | 1.08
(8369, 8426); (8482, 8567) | 0.94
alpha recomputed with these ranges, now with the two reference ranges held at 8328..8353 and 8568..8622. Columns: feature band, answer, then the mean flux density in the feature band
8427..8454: 0.09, 10.7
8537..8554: 0.09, 10.5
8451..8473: 0.12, 10.4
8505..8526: 0.11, 10.4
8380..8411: 0.03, 11.5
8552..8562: 0.03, 11.1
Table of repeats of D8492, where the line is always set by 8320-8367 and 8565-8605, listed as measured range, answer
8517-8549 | 2.78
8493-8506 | 1.28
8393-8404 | 0.13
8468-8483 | 1.30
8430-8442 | 1.02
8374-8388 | 0.51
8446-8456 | 0.92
